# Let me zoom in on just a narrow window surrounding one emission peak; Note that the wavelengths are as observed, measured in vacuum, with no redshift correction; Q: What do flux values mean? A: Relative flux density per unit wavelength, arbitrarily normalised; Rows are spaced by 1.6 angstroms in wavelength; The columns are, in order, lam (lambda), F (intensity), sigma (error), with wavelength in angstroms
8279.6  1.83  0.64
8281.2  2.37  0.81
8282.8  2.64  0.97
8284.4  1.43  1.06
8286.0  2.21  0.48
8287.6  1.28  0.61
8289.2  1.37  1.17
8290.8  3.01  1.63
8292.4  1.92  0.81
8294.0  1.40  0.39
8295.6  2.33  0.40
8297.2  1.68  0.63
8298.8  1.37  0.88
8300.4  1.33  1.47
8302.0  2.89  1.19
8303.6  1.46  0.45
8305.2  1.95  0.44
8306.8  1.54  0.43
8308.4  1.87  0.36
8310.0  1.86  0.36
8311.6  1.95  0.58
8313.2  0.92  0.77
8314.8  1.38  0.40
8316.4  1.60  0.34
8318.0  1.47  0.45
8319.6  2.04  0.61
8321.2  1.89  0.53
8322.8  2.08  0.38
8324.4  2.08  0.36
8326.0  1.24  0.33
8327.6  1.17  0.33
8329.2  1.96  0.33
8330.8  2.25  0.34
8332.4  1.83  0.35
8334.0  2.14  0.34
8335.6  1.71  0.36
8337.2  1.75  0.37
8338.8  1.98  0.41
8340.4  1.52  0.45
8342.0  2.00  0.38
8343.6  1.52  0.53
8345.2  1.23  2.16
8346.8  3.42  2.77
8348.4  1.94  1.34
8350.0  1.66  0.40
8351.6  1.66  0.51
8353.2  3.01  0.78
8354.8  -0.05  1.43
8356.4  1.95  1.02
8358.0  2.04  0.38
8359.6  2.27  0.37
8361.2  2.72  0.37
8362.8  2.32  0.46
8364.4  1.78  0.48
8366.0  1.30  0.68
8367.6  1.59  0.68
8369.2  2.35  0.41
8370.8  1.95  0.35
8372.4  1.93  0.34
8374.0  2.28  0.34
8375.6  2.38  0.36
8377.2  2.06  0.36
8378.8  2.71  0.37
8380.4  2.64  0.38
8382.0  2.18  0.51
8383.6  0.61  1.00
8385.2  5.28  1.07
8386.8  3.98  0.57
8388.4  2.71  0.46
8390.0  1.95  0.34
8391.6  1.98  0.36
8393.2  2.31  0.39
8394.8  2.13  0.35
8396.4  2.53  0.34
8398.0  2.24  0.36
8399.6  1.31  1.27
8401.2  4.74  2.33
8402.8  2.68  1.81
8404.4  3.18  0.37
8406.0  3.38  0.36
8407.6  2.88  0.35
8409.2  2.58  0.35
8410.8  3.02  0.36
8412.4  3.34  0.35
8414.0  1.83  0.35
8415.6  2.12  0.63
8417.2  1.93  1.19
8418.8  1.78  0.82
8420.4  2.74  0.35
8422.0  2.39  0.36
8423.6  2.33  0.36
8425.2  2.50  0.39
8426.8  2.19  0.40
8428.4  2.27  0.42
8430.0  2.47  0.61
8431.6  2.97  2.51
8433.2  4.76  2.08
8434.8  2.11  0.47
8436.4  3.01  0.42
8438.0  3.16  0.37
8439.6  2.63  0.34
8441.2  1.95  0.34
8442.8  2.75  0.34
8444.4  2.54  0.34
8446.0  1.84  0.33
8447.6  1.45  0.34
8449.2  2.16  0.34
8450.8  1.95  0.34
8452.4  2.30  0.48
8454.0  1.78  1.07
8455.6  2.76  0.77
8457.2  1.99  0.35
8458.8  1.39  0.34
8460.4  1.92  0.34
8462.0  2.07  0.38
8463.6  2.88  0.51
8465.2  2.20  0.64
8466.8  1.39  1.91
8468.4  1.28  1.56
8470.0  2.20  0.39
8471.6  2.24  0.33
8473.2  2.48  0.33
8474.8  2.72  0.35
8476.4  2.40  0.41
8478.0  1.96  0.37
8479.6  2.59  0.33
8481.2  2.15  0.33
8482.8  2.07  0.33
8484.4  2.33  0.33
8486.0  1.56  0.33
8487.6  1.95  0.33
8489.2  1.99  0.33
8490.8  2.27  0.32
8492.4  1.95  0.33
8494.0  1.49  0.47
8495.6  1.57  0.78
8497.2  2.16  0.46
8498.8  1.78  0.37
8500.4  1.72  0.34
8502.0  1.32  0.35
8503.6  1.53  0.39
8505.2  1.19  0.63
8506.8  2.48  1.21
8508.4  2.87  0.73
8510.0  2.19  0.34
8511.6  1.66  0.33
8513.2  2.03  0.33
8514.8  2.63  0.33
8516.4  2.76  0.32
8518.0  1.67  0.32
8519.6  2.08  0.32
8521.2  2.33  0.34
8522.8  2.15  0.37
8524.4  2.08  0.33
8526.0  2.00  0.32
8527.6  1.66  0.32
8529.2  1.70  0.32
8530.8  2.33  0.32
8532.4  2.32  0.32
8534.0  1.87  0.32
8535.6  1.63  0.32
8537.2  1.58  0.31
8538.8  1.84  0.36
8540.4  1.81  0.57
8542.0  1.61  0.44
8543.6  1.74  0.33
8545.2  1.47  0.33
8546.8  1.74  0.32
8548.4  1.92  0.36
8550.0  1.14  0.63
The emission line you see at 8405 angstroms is Mg II 2798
